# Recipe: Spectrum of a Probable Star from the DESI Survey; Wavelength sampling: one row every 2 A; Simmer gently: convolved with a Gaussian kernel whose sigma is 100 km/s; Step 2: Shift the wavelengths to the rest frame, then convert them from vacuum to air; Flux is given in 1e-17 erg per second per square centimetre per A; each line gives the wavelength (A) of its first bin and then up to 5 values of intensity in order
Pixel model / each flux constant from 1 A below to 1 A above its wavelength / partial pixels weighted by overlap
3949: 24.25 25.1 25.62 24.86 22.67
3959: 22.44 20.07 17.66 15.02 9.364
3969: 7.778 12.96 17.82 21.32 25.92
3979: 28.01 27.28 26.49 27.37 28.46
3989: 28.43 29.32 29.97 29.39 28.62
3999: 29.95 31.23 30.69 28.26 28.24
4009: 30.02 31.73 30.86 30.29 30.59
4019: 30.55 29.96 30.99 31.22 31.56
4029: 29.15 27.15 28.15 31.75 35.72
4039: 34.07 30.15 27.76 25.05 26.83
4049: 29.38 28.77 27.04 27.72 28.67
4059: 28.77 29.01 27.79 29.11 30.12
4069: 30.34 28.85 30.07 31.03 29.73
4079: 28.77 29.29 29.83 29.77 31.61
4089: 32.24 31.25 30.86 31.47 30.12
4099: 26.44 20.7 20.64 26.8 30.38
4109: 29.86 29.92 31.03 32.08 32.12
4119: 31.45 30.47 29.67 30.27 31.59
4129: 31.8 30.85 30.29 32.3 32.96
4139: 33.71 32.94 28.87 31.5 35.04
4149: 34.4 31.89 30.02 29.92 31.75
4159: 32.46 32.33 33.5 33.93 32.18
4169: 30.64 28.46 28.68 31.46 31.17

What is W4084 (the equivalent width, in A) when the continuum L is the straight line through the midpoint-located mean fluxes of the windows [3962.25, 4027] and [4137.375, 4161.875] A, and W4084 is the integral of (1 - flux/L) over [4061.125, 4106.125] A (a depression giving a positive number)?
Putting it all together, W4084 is 0.9 A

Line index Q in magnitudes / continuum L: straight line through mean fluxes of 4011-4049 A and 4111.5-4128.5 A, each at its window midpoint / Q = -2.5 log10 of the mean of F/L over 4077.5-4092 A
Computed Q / 0.01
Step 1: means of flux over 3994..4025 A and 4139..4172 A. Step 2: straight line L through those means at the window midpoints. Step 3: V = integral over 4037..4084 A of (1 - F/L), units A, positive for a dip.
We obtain 2.4 A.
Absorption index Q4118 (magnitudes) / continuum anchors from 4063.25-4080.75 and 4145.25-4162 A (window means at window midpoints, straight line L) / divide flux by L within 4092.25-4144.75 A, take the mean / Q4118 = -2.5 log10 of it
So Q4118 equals 0.04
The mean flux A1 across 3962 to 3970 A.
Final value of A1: 12.5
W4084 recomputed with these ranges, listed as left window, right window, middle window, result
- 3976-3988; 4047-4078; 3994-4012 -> -1.3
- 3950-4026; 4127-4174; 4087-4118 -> 0.8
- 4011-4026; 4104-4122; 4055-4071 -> 0.8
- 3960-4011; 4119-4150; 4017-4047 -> -3.8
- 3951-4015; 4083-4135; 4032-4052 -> -1.9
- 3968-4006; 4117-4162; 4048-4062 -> 0.0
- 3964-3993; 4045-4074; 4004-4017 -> -2.8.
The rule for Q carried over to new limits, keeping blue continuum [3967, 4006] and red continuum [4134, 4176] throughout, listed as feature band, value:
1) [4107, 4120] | -0.03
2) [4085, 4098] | -0.06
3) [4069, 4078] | -0.05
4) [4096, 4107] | 0.17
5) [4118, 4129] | -0.01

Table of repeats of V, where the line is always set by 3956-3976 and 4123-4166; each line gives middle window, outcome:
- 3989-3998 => -4.8 A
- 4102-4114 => 0.3 A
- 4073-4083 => -1.3 A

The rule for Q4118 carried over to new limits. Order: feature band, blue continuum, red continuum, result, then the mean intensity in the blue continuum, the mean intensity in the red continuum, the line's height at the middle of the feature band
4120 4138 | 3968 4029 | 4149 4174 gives -0.017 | 27.5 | 31.4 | 30.7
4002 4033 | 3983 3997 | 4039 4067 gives -0.054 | 28.6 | 28.4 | 28.6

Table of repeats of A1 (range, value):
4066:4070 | 30.2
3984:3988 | 27.9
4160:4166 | 33.3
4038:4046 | 29.3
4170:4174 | 28.6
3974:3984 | 25.8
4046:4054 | 28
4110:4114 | 30.5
